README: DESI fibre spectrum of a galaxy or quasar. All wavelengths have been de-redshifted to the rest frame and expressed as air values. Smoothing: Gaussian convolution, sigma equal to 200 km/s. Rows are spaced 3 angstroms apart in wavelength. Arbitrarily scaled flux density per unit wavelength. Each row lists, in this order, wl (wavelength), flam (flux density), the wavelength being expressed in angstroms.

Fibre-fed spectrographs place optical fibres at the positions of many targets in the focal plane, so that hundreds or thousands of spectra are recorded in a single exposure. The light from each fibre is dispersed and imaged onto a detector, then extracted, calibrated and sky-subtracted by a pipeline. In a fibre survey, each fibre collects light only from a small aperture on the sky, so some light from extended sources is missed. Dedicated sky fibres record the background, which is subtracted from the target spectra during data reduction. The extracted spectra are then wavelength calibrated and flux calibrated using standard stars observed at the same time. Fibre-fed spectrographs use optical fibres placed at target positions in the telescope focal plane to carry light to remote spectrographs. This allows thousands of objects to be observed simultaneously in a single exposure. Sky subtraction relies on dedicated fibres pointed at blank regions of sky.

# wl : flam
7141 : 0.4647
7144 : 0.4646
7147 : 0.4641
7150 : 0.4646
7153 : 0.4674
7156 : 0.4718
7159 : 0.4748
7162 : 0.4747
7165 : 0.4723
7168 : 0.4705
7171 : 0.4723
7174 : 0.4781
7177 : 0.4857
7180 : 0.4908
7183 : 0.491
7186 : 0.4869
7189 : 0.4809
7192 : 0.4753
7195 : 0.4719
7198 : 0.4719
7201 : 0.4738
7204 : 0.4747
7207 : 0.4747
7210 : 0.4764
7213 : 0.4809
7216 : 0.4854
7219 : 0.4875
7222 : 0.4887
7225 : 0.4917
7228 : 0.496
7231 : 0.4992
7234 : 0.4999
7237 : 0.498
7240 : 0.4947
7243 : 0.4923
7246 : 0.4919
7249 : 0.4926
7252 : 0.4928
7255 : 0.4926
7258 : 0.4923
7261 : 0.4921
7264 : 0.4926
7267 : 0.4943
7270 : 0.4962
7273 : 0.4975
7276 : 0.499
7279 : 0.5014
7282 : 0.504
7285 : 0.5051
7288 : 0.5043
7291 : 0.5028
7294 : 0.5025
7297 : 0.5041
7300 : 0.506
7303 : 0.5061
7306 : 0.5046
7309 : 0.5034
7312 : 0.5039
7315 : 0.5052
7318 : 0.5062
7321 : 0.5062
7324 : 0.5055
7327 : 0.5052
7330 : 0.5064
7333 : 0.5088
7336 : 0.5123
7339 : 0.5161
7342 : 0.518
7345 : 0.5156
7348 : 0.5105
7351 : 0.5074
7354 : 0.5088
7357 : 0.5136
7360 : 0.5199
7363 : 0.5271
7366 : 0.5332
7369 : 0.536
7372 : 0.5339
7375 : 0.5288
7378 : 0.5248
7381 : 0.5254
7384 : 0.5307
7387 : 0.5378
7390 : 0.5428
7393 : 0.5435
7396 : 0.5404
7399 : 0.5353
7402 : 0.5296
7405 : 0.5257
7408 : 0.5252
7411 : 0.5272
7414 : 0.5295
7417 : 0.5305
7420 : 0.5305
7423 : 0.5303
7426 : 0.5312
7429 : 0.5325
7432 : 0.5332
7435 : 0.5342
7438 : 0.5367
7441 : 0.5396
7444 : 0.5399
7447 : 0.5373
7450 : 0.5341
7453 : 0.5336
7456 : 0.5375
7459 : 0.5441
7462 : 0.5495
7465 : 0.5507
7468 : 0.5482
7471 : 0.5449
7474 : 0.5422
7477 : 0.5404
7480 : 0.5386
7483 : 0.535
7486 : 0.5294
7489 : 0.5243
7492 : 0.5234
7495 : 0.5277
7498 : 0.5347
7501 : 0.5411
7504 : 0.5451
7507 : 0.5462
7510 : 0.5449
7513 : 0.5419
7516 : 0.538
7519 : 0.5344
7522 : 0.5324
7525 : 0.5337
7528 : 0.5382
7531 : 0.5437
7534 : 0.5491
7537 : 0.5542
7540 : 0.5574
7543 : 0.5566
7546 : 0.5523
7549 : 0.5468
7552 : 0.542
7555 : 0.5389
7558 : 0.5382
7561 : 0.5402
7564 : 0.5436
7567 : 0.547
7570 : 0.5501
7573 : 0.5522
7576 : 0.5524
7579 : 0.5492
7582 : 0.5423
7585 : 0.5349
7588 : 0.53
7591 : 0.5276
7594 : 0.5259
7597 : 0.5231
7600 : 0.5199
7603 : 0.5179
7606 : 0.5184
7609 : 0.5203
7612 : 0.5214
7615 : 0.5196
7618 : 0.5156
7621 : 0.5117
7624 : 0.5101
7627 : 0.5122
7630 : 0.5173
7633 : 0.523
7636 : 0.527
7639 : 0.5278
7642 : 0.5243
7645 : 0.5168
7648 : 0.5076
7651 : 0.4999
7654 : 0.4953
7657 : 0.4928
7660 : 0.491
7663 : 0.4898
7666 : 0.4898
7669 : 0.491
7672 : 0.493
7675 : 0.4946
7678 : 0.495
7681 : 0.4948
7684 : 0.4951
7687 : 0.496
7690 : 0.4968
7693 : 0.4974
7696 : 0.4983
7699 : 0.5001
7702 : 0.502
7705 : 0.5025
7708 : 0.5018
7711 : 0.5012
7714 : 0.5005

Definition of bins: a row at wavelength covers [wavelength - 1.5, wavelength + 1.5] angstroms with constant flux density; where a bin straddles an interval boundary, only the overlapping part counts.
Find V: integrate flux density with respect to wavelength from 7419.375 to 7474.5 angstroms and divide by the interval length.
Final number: 0.538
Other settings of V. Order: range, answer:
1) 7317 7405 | 0.522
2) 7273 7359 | 0.507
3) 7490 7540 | 0.54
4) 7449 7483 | 0.542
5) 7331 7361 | 0.513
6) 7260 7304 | 0.501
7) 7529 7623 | 0.537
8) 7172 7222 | 0.481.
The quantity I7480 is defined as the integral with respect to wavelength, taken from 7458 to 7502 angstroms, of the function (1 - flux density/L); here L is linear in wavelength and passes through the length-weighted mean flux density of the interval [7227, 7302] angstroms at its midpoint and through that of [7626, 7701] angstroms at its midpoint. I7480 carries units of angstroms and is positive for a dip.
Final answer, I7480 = -3.3 angstroms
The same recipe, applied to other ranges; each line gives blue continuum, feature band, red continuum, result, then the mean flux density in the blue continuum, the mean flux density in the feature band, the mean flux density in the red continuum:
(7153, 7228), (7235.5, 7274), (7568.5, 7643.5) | -0.6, 0.479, 0.494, 0.527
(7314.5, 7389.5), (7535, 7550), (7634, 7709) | -1.3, 0.518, 0.554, 0.501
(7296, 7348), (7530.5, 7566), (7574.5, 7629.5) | -1.7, 0.508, 0.547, 0.525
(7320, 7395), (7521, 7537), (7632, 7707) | -1.0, 0.521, 0.541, 0.502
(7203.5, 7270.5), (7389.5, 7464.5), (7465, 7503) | -1.3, 0.49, 0.535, 0.537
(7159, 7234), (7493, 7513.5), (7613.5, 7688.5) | -1.7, 0.482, 0.54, 0.505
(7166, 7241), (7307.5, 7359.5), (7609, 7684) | -2.0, 0.484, 0.509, 0.507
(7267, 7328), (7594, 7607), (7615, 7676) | -0.4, 0.503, 0.521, 0.507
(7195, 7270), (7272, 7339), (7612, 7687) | -1.8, 0.488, 0.505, 0.506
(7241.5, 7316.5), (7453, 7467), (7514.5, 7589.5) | -0.4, 0.499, 0.544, 0.544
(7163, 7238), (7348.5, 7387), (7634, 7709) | -2.8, 0.483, 0.524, 0.501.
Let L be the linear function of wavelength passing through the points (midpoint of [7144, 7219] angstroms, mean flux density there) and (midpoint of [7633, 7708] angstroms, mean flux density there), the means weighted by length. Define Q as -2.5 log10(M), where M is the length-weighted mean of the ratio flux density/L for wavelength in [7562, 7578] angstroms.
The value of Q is -0.11 mag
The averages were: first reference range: 0.476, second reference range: 0.501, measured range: 0.549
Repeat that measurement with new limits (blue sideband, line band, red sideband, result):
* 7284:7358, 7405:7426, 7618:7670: -0.04 mag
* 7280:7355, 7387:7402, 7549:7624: -0.05 mag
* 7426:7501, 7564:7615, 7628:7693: -0.04 mag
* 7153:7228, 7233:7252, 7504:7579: -0.01 mag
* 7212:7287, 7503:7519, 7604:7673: -0.08 mag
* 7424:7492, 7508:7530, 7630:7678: -0.02 mag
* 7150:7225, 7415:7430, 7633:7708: -0.09 mag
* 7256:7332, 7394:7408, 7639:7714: -0.07 mag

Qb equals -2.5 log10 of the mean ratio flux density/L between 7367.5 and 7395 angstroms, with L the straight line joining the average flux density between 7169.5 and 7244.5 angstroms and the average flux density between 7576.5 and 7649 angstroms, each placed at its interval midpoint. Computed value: -0.068 mag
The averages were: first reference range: 0.485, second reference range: 0.523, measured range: 0.534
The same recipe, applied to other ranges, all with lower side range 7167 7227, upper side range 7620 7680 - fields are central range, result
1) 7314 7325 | -0.040 mag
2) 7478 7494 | -0.072 mag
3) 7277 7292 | -0.039 mag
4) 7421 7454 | -0.087 mag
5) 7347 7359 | -0.046 mag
